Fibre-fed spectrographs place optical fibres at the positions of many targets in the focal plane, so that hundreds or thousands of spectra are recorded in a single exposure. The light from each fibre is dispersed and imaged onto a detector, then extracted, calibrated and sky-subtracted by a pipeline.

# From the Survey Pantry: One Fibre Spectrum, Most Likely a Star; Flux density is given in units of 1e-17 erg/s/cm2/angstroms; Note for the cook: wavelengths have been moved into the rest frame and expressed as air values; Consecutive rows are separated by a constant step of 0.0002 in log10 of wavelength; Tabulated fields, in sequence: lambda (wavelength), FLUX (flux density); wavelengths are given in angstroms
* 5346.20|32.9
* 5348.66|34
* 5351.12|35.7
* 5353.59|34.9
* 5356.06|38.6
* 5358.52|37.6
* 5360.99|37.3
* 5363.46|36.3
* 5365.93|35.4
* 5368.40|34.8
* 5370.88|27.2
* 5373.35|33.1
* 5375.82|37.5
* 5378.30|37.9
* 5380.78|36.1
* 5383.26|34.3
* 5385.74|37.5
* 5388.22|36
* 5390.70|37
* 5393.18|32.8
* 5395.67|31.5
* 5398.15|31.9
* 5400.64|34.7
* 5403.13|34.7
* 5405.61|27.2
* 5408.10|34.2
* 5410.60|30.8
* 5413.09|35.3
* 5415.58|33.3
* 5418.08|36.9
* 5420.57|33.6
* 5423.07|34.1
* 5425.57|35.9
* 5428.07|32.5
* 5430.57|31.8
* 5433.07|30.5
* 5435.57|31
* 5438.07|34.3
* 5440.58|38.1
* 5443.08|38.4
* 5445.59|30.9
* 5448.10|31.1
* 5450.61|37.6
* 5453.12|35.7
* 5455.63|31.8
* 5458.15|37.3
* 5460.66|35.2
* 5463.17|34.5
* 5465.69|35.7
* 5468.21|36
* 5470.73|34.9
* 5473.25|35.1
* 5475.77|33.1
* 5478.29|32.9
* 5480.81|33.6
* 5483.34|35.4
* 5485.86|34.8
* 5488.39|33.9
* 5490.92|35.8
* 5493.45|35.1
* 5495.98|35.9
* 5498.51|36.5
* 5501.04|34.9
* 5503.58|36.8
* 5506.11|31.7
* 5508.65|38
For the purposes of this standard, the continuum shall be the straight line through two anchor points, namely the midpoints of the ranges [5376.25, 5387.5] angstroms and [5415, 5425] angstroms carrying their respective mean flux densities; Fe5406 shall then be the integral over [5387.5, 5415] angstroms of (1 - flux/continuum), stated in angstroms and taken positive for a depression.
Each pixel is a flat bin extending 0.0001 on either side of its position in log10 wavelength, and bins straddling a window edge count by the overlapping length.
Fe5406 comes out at 1.8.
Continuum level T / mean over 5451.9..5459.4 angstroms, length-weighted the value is 34.9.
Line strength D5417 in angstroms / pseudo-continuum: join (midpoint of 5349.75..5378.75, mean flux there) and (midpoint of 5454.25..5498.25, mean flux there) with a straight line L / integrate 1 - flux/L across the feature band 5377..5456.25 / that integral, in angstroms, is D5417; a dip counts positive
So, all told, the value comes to 2.5 angstroms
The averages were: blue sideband 35.5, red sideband 34.8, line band 34.1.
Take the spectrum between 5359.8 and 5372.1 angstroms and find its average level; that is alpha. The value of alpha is 34.2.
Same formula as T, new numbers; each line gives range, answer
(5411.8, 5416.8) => 34.3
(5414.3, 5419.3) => 35.1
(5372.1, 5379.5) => 36.2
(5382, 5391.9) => 36.2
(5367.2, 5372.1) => 30.9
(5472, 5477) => 34.1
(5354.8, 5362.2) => 37.8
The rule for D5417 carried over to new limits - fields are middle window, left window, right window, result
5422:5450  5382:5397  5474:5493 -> 0.78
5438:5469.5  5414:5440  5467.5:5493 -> -1.03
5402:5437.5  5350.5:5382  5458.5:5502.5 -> 2.29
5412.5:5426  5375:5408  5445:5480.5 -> -0.11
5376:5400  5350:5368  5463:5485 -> 0.60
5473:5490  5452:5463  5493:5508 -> 0.50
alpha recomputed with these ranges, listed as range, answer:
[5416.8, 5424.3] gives 34.8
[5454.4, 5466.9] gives 34.9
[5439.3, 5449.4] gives 34.6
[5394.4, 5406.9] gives 32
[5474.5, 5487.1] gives 34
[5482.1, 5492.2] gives 35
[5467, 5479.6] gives 34.4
